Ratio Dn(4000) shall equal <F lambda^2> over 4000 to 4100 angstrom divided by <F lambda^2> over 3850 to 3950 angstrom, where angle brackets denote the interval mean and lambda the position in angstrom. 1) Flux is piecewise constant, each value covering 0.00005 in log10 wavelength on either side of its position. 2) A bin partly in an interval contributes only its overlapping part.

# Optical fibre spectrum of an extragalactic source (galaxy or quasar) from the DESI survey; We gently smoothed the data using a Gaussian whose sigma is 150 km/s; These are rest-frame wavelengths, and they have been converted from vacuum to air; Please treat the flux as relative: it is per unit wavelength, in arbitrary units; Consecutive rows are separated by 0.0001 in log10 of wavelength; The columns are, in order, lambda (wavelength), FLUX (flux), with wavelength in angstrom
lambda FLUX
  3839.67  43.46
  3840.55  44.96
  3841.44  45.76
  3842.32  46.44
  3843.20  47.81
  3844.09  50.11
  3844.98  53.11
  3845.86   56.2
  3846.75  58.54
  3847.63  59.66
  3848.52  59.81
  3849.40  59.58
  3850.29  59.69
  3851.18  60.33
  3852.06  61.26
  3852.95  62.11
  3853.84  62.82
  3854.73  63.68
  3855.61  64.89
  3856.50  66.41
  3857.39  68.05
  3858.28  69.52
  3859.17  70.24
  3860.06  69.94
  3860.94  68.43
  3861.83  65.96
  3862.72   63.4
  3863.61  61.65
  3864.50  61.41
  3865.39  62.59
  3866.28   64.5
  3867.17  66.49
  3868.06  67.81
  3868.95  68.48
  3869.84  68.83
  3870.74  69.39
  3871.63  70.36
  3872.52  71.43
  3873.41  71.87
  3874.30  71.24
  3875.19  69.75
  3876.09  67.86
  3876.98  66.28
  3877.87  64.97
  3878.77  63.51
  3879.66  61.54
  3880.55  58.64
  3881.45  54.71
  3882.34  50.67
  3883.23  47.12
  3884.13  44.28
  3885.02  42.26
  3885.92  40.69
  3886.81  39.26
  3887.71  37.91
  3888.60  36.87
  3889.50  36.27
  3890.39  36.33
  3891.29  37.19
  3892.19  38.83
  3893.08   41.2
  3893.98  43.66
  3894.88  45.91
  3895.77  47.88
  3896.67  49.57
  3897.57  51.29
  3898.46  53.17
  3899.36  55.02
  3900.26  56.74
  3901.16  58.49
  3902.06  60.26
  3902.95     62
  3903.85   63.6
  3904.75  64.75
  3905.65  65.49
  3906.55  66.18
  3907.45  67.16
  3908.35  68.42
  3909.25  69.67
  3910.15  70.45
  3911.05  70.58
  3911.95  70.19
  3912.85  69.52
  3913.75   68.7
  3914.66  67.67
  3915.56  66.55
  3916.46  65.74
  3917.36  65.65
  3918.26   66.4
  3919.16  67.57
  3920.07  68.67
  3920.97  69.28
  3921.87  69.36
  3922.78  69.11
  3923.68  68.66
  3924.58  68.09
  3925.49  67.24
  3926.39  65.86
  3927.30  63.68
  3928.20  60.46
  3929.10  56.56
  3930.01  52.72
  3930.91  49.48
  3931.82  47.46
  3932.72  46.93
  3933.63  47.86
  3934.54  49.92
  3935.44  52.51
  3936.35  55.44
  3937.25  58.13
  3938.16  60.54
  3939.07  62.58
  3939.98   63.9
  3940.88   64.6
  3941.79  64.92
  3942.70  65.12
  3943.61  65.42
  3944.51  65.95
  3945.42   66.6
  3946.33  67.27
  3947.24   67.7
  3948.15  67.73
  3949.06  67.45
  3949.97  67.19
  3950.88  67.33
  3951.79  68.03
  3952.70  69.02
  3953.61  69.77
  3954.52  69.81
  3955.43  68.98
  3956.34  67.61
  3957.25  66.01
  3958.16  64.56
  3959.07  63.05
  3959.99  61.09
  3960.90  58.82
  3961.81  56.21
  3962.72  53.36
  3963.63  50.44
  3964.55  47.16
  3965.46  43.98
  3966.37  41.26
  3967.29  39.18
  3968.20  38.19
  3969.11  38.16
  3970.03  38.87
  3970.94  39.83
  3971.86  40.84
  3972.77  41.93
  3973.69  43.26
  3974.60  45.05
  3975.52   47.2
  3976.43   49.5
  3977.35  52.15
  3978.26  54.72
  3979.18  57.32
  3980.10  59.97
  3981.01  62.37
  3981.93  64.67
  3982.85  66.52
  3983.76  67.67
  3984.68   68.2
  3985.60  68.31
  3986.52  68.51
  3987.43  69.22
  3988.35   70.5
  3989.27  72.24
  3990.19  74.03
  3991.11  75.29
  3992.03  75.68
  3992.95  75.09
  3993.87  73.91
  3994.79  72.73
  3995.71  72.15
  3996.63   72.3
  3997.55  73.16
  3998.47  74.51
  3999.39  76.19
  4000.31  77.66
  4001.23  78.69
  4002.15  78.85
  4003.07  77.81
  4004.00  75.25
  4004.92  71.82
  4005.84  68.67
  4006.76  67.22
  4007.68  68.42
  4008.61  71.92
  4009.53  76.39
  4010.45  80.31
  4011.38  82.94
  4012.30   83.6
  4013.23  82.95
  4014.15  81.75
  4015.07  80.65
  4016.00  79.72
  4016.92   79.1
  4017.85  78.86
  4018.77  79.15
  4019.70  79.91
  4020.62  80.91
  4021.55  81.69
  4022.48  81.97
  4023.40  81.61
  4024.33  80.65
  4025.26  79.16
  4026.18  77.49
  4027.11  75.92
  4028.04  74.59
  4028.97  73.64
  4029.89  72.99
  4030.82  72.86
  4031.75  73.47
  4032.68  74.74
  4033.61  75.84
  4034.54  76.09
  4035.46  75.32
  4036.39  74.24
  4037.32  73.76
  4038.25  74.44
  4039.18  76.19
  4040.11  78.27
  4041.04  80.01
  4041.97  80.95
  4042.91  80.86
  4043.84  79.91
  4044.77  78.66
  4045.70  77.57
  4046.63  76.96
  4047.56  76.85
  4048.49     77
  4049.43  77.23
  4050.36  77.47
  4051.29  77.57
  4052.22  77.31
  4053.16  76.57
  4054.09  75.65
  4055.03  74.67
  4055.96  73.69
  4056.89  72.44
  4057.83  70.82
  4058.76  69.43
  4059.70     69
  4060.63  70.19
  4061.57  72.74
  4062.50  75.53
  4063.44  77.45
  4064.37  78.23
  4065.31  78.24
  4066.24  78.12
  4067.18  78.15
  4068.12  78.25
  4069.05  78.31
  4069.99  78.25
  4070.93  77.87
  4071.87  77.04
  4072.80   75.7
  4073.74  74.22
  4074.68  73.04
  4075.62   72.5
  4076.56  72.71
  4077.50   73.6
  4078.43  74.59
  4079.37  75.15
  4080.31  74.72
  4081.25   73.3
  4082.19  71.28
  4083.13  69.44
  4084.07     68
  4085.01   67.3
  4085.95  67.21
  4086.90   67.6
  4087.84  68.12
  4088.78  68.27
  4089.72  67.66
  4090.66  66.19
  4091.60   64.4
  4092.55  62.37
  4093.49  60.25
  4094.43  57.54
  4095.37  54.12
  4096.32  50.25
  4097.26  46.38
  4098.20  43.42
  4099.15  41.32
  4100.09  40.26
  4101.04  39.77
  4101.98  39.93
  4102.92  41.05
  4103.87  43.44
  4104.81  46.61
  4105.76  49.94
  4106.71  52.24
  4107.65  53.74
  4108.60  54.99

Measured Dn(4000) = 1.3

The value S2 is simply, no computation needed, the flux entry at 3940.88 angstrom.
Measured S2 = 64.6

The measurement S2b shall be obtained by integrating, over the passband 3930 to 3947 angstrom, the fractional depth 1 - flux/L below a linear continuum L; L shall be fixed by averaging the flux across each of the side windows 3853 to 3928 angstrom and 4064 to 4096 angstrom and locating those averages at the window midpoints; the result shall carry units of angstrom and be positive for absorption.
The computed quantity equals 1.33 angstrom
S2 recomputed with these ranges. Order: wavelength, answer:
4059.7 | 69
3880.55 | 58.64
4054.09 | 75.65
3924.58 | 68.09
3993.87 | 73.91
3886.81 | 39.26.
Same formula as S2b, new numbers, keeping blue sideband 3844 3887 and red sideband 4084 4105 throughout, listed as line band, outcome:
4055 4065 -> -3.0 angstrom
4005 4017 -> -4.0 angstrom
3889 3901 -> 3.0 angstrom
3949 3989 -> 1.2 angstrom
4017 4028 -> -4.3 angstrom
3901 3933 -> -2.2 angstrom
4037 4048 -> -4.1 angstrom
